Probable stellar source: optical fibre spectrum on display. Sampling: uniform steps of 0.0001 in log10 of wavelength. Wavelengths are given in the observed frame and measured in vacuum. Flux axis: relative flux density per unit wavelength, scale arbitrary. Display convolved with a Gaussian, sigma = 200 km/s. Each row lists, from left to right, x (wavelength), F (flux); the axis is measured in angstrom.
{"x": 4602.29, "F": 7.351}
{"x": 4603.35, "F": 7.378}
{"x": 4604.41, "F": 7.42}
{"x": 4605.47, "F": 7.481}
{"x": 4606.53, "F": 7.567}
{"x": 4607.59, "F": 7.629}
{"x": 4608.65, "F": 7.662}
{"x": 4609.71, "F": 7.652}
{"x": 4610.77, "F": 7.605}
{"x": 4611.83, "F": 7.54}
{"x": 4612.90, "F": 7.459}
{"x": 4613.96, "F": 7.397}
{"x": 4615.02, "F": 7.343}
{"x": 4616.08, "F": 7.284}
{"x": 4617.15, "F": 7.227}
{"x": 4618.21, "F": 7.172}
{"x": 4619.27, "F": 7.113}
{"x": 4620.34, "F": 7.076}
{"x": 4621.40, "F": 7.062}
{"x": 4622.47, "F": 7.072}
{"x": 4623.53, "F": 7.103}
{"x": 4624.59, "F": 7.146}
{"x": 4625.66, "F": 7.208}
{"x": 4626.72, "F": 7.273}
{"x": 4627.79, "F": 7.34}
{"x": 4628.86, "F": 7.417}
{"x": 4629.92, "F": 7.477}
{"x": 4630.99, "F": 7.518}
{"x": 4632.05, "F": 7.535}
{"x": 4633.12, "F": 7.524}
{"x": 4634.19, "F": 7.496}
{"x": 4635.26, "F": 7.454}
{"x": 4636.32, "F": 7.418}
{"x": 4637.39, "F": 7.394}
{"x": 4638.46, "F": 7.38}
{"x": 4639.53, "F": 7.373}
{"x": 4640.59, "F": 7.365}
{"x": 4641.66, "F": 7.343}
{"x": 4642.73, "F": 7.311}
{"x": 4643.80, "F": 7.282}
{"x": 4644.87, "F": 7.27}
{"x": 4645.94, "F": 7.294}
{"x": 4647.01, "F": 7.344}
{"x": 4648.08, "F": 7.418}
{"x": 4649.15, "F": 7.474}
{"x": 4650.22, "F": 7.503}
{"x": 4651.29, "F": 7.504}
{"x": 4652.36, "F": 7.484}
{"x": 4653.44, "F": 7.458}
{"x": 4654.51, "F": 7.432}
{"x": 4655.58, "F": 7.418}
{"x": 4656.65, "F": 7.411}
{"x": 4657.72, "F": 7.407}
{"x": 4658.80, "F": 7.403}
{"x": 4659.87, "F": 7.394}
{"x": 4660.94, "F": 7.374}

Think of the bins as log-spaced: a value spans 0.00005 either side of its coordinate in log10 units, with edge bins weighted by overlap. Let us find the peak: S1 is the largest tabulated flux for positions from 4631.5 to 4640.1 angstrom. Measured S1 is 7.535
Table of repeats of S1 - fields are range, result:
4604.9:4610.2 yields 7.662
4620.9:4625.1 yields 7.146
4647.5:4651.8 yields 7.504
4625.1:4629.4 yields 7.417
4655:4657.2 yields 7.418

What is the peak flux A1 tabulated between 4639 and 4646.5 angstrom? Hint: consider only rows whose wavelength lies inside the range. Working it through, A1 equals 7.373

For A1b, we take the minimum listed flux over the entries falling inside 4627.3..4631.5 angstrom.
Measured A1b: 7.34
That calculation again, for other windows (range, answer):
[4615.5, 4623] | 7.062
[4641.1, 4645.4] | 7.27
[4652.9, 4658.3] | 7.407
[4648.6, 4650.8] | 7.474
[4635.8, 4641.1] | 7.365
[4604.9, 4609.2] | 7.481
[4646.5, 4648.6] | 7.344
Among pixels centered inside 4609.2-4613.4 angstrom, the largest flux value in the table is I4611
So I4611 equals 7.652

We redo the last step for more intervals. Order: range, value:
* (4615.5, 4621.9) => 7.284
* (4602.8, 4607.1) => 7.567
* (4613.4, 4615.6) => 7.397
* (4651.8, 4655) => 7.484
